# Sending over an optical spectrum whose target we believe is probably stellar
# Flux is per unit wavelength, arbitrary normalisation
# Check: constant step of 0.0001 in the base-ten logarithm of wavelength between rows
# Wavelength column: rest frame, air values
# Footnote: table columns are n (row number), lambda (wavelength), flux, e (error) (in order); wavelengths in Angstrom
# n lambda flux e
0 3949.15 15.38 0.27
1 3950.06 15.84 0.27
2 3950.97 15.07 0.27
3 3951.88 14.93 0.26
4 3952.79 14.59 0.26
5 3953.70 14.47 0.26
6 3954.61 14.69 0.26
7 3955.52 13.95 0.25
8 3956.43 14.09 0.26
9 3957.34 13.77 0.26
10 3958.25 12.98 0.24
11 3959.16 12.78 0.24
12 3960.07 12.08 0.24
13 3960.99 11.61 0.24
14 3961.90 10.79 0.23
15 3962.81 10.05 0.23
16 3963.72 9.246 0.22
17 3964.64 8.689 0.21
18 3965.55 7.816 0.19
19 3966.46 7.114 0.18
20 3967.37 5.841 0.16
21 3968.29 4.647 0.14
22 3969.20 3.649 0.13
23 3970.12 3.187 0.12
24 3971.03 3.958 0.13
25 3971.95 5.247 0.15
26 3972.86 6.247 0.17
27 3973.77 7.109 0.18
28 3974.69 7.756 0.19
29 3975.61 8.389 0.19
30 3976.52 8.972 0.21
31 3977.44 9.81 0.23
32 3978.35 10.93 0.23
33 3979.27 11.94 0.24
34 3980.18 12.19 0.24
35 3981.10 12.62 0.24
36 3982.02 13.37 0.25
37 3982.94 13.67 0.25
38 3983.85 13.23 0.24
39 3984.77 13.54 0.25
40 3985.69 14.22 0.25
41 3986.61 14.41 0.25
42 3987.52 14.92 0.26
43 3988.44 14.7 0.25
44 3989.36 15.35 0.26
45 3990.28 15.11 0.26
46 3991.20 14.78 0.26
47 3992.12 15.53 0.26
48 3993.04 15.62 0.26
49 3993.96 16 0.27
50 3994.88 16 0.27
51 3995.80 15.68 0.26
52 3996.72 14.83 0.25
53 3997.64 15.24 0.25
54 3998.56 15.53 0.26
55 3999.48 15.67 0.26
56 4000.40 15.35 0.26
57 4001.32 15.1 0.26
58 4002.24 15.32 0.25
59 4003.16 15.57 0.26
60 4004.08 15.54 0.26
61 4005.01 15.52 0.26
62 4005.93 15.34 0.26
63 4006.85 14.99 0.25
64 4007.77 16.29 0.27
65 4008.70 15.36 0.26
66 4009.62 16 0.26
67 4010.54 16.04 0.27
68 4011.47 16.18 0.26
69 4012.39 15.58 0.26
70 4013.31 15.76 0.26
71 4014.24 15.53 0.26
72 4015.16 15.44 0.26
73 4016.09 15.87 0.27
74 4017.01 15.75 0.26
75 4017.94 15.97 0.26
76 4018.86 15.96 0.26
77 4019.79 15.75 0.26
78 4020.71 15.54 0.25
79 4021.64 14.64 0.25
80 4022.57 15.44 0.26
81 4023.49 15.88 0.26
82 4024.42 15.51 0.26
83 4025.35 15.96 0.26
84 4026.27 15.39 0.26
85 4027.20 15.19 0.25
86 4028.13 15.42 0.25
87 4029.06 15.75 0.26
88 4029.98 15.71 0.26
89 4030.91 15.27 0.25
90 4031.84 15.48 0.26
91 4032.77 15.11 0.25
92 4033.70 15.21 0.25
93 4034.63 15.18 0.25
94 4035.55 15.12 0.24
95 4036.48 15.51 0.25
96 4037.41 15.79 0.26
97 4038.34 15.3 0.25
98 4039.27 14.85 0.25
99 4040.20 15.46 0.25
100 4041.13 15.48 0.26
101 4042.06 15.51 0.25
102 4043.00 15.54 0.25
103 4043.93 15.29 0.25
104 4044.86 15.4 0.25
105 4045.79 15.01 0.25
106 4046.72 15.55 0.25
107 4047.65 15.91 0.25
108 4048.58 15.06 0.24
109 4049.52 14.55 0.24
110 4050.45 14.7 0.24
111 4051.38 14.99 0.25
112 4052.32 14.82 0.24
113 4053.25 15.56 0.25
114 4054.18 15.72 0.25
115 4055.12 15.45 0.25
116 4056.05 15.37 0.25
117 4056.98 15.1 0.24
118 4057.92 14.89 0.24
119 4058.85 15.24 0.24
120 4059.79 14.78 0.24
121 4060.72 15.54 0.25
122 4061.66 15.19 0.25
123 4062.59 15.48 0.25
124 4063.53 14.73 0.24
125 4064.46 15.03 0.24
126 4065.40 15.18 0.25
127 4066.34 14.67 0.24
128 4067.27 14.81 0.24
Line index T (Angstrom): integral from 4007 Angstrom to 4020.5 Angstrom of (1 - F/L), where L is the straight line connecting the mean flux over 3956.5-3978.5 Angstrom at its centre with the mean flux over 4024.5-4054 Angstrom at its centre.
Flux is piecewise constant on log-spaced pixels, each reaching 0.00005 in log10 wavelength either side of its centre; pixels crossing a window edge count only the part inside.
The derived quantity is -3.0 Angstrom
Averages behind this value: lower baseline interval 8.51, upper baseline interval 15.3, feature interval 15.8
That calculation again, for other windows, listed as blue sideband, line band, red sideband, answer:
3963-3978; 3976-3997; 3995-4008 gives -4.7 Angstrom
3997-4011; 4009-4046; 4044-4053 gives -0.5 Angstrom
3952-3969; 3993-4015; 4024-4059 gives -3.7 Angstrom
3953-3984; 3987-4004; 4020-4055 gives -4.7 Angstrom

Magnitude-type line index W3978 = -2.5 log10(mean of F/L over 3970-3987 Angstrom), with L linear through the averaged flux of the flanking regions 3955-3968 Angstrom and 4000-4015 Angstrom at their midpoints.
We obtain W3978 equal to 0.24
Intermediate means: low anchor 10.7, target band 10.2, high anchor 15.6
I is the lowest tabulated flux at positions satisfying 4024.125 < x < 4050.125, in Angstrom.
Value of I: 14.55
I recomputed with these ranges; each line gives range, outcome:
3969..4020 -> 3.187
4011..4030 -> 14.64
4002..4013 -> 14.99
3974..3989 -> 7.756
